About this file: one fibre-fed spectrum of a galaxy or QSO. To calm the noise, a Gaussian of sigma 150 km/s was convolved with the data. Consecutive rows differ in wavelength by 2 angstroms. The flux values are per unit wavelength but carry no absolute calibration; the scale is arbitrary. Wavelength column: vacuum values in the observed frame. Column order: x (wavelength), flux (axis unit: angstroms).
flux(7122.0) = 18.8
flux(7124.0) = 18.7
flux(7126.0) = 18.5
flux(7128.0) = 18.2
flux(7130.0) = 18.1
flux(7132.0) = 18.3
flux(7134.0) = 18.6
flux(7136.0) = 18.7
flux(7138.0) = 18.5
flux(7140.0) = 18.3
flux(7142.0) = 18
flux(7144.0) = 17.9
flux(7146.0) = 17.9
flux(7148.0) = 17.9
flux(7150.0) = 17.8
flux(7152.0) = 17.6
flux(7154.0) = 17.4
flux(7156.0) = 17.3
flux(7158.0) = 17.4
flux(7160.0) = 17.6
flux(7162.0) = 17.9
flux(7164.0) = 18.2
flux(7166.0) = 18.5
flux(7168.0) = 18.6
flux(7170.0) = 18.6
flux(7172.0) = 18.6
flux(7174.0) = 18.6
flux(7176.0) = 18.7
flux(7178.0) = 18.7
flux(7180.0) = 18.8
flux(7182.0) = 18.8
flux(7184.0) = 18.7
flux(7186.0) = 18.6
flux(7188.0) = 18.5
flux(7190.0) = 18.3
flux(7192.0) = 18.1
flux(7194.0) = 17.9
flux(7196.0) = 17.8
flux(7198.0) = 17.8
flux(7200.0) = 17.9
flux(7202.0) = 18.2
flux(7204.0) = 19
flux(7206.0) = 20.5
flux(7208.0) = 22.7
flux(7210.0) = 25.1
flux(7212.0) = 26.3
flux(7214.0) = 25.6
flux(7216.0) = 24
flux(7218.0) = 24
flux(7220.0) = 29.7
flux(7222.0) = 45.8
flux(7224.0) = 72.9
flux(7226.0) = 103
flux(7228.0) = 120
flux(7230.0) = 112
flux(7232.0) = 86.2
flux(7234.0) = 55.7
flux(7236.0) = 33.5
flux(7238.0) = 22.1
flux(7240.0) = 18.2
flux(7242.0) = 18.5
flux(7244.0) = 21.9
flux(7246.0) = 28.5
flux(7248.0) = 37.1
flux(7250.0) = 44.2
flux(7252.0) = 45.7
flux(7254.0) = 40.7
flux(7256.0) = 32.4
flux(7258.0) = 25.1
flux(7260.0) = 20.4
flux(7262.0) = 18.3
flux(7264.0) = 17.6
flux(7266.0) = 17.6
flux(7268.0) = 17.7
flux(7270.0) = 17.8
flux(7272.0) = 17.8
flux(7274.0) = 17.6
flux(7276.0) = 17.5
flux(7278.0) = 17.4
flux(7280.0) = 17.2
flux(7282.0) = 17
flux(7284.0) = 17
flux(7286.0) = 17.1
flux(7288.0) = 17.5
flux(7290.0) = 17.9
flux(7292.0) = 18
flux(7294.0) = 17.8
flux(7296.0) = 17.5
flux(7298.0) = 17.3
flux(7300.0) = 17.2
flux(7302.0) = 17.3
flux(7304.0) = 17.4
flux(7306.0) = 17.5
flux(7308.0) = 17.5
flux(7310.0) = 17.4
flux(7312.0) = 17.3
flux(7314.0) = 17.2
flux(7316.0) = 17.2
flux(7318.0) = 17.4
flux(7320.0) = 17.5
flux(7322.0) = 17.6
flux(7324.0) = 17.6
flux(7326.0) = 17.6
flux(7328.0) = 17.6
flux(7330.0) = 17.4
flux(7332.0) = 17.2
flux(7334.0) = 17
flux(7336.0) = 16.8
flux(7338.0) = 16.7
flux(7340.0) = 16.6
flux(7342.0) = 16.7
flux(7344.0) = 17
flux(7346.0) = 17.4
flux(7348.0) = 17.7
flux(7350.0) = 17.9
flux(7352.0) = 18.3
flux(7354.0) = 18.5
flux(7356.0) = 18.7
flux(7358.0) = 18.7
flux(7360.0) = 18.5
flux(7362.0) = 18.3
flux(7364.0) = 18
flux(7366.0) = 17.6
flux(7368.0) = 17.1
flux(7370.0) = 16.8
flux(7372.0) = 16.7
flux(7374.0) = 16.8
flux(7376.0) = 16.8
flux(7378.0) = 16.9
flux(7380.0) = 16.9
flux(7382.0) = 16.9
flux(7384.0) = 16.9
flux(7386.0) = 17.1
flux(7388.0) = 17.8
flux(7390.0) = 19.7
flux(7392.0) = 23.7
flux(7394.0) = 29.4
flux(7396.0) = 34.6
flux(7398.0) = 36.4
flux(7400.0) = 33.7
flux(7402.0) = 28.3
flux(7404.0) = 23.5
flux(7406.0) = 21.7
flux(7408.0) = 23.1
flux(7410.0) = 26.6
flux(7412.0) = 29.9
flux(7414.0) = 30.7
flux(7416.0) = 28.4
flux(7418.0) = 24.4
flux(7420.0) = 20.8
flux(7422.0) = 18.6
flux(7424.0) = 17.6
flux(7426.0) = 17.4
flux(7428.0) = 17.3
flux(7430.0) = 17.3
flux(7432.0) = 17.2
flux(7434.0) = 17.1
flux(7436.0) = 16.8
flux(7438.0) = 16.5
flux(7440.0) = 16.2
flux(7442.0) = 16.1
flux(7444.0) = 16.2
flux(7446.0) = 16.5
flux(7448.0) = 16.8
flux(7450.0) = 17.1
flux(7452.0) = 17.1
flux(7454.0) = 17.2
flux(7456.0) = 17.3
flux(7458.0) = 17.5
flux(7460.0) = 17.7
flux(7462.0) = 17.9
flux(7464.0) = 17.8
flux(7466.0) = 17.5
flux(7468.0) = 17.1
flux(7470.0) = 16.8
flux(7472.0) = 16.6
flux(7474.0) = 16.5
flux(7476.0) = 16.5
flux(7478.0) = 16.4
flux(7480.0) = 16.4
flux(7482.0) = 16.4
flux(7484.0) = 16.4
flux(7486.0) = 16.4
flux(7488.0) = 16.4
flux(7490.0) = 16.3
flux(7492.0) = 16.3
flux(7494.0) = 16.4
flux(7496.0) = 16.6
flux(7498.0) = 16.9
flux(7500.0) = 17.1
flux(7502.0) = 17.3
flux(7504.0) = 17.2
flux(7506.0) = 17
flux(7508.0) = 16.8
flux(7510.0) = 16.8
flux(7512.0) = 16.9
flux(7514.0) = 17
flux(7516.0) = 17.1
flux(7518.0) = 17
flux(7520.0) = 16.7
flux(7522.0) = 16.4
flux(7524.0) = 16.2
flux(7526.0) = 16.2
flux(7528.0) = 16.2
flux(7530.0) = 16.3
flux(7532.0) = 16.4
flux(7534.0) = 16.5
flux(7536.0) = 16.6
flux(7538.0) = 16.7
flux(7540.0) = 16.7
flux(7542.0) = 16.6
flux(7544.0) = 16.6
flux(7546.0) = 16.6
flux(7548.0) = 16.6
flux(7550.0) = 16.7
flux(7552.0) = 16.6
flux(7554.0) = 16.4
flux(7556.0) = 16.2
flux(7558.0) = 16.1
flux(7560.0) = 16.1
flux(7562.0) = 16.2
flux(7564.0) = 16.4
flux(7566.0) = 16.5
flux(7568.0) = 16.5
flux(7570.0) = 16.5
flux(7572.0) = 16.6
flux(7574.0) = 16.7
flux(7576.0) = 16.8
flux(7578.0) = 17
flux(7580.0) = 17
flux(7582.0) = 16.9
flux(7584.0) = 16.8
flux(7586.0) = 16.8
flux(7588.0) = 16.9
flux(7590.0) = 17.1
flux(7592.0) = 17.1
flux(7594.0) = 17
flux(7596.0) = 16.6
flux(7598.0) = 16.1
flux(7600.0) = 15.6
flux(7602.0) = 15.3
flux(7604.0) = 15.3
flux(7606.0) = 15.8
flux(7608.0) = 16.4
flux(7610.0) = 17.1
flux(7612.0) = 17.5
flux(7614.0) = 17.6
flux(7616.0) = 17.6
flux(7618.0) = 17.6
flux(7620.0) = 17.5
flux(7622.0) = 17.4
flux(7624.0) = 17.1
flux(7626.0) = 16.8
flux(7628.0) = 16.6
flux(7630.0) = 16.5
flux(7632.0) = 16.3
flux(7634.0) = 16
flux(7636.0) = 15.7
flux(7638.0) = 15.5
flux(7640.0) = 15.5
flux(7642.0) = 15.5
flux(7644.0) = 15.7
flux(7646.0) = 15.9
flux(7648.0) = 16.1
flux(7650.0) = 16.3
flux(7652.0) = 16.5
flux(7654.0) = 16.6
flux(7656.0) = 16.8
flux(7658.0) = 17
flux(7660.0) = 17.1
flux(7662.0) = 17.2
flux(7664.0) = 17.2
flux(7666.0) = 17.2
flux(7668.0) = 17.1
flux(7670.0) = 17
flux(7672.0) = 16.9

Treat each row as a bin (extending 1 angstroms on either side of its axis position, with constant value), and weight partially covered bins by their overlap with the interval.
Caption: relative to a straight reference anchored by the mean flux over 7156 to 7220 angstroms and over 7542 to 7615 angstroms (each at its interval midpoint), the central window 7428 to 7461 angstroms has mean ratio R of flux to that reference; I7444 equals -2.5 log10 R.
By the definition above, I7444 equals 0.05 mag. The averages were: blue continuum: 19.7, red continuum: 16.6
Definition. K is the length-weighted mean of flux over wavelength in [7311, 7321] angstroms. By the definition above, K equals 17.3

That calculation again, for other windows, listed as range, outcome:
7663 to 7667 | 17.2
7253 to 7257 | 36.5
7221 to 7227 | 73.9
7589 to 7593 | 17.1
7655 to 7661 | 17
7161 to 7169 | 18.3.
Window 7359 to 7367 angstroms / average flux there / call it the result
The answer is 18.1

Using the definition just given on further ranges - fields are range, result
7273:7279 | 17.5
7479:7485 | 16.4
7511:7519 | 17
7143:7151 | 17.9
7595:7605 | 15.8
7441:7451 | 16.5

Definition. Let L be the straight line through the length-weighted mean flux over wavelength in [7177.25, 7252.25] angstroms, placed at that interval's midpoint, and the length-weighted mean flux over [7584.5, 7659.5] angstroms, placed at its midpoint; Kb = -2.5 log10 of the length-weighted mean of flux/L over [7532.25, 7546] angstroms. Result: 0.213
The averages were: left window 34.7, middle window 16.6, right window 16.5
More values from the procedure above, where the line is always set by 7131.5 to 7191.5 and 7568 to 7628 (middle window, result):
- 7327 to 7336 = 0.03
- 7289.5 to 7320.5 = 0.02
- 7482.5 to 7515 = 0.02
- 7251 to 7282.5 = -0.25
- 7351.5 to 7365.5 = -0.05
